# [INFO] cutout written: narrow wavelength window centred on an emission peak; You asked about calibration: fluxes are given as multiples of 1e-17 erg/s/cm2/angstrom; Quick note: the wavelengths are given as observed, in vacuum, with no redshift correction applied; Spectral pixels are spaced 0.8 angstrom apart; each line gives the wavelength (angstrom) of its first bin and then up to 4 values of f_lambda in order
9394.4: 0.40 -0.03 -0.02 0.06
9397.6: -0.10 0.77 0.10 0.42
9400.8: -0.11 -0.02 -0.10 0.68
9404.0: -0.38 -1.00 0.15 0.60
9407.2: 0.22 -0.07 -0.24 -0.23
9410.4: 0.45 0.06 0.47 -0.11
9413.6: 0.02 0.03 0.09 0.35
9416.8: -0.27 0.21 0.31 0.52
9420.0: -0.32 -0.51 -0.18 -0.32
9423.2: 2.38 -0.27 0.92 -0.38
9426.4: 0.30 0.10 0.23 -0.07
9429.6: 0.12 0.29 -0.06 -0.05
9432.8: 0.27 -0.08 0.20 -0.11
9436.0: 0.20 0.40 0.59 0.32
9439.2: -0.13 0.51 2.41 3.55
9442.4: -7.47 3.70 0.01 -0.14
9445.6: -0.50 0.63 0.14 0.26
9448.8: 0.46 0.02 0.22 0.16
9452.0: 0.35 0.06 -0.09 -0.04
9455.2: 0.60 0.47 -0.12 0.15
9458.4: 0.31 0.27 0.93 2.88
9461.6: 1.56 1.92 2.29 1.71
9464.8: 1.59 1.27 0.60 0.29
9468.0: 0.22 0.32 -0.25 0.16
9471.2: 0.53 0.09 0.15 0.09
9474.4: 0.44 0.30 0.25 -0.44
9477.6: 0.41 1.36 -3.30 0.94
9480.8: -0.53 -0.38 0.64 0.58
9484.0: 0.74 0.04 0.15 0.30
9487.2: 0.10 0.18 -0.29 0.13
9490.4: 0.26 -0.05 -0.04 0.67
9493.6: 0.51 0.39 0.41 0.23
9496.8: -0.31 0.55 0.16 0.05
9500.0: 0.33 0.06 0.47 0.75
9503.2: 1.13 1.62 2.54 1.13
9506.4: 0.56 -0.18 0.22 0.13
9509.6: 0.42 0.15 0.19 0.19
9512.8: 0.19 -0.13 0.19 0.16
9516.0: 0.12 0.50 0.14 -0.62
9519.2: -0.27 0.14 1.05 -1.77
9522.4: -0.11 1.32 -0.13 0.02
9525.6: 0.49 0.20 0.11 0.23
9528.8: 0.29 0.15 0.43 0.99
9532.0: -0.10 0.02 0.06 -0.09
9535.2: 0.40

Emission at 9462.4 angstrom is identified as [O III]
